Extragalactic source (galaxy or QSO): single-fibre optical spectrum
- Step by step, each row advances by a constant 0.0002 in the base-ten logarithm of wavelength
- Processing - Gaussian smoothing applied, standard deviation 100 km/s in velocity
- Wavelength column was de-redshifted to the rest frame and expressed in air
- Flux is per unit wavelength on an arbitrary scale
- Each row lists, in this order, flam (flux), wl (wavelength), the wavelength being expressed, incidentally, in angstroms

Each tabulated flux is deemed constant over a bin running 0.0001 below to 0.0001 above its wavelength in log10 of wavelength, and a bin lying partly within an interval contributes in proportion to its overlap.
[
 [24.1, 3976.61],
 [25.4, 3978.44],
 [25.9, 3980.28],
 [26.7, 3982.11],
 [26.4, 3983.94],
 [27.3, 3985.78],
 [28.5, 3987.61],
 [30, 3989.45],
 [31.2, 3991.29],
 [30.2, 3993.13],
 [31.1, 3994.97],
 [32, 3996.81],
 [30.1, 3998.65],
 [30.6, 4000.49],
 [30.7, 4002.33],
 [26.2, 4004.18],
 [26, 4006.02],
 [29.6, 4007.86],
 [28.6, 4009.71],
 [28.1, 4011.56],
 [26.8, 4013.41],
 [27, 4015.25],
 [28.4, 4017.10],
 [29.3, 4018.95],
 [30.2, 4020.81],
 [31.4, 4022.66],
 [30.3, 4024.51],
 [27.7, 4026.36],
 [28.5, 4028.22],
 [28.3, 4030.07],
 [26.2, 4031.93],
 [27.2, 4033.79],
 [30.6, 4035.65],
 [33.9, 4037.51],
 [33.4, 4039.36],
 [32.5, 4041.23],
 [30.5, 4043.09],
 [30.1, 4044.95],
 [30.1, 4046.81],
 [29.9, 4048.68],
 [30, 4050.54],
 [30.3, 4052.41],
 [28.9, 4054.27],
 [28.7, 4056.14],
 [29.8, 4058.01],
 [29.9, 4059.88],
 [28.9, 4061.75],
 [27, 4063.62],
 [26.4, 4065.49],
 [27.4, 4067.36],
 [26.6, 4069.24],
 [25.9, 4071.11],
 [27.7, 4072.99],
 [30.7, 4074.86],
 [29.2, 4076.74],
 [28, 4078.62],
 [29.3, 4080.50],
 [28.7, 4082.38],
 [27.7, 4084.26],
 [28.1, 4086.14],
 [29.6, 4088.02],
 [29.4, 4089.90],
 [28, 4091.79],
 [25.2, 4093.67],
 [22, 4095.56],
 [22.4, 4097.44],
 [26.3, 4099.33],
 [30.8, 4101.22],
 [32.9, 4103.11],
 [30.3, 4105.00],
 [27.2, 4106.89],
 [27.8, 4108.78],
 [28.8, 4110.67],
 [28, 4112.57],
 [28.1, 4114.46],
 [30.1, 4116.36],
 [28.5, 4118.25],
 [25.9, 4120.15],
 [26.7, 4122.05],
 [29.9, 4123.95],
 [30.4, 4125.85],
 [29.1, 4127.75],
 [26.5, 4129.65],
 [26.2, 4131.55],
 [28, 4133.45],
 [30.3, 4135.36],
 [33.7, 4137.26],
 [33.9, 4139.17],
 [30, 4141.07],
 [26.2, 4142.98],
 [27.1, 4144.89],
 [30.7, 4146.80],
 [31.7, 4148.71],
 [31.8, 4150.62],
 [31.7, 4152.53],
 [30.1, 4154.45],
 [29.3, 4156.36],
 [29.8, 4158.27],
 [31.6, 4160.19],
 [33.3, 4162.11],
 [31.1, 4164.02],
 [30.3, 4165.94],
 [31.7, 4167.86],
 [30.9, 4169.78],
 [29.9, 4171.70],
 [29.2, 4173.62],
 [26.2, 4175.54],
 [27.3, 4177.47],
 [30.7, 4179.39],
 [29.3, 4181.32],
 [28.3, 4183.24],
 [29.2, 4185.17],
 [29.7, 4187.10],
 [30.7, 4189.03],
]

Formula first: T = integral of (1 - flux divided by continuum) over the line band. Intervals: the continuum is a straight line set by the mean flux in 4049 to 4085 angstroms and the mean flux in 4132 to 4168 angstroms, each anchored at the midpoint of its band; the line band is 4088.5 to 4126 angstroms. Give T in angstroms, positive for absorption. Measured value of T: 2.0 angstroms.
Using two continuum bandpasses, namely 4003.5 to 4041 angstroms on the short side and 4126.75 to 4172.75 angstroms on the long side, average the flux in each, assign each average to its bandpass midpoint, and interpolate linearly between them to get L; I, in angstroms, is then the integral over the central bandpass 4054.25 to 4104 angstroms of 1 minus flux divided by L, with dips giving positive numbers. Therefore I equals 2.6 angstroms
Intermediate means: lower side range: 29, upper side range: 30.2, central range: 28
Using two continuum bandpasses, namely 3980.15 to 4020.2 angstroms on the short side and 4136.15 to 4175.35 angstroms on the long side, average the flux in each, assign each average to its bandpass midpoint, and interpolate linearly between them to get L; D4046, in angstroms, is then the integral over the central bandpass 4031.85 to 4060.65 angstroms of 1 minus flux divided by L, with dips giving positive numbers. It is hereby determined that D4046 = -0.9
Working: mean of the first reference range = 28.7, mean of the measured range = 30.2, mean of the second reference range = 30.6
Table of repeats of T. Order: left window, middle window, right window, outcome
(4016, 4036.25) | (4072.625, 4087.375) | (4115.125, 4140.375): 0.1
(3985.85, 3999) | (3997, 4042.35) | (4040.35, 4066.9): 0.9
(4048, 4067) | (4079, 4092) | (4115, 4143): 0.1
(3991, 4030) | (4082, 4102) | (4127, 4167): 1.8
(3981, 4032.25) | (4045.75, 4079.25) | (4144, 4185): 0.7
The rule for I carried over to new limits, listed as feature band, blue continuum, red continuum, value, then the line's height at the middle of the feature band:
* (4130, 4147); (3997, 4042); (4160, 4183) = 0.3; 29.9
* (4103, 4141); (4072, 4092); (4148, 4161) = 1.1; 29.9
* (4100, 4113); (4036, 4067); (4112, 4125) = -0.4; 28.5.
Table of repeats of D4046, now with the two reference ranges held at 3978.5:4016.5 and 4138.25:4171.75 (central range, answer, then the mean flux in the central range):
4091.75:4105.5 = 1.3 angstroms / 27.1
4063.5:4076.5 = 0.9 angstroms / 27.5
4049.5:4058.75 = -0.1 angstroms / 29.5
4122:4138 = 0.7 angstroms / 29.1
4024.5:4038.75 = 0.0 angstroms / 29.1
